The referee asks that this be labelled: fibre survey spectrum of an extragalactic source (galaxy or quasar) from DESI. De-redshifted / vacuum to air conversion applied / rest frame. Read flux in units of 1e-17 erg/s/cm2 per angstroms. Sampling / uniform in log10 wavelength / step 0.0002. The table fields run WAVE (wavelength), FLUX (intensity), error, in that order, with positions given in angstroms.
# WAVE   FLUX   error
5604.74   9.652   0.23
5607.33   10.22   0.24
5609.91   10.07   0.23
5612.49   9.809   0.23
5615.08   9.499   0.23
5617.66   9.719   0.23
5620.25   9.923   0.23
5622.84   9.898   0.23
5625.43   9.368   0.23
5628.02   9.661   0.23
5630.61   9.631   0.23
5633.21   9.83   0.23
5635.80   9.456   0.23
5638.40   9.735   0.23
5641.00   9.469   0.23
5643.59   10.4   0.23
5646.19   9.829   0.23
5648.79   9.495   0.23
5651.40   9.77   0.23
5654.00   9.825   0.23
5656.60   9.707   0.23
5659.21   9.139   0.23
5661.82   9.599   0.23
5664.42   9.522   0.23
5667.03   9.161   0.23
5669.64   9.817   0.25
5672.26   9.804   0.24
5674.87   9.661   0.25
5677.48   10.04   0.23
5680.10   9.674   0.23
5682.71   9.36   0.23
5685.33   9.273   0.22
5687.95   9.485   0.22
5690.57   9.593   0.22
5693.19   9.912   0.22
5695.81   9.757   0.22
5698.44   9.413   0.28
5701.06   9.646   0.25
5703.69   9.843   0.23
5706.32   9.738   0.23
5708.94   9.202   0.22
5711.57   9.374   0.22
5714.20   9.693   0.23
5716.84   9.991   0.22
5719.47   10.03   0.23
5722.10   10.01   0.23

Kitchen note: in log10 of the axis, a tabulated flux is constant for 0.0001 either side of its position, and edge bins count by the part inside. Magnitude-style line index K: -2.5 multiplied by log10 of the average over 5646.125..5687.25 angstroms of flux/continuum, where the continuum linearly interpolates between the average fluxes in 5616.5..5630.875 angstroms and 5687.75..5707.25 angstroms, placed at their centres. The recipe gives 0.01 mag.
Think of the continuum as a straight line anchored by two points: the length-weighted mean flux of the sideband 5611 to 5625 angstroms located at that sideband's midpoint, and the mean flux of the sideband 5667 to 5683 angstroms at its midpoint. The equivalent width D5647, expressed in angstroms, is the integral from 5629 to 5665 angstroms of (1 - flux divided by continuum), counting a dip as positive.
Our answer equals 0.2 angstroms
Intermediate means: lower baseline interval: 9.75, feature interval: 9.68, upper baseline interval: 9.7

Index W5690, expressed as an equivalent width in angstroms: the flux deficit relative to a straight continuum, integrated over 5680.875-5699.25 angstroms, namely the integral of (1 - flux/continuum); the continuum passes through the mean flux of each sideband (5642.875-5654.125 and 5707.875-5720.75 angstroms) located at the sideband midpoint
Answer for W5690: 0.3 angstroms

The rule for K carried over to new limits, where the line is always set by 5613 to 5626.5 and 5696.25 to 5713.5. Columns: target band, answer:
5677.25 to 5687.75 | 0.01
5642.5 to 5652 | -0.02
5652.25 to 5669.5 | 0.01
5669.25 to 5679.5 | -0.02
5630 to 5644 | -0.01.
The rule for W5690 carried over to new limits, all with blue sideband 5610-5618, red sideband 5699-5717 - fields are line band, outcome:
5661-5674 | 0.11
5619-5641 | 0.09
